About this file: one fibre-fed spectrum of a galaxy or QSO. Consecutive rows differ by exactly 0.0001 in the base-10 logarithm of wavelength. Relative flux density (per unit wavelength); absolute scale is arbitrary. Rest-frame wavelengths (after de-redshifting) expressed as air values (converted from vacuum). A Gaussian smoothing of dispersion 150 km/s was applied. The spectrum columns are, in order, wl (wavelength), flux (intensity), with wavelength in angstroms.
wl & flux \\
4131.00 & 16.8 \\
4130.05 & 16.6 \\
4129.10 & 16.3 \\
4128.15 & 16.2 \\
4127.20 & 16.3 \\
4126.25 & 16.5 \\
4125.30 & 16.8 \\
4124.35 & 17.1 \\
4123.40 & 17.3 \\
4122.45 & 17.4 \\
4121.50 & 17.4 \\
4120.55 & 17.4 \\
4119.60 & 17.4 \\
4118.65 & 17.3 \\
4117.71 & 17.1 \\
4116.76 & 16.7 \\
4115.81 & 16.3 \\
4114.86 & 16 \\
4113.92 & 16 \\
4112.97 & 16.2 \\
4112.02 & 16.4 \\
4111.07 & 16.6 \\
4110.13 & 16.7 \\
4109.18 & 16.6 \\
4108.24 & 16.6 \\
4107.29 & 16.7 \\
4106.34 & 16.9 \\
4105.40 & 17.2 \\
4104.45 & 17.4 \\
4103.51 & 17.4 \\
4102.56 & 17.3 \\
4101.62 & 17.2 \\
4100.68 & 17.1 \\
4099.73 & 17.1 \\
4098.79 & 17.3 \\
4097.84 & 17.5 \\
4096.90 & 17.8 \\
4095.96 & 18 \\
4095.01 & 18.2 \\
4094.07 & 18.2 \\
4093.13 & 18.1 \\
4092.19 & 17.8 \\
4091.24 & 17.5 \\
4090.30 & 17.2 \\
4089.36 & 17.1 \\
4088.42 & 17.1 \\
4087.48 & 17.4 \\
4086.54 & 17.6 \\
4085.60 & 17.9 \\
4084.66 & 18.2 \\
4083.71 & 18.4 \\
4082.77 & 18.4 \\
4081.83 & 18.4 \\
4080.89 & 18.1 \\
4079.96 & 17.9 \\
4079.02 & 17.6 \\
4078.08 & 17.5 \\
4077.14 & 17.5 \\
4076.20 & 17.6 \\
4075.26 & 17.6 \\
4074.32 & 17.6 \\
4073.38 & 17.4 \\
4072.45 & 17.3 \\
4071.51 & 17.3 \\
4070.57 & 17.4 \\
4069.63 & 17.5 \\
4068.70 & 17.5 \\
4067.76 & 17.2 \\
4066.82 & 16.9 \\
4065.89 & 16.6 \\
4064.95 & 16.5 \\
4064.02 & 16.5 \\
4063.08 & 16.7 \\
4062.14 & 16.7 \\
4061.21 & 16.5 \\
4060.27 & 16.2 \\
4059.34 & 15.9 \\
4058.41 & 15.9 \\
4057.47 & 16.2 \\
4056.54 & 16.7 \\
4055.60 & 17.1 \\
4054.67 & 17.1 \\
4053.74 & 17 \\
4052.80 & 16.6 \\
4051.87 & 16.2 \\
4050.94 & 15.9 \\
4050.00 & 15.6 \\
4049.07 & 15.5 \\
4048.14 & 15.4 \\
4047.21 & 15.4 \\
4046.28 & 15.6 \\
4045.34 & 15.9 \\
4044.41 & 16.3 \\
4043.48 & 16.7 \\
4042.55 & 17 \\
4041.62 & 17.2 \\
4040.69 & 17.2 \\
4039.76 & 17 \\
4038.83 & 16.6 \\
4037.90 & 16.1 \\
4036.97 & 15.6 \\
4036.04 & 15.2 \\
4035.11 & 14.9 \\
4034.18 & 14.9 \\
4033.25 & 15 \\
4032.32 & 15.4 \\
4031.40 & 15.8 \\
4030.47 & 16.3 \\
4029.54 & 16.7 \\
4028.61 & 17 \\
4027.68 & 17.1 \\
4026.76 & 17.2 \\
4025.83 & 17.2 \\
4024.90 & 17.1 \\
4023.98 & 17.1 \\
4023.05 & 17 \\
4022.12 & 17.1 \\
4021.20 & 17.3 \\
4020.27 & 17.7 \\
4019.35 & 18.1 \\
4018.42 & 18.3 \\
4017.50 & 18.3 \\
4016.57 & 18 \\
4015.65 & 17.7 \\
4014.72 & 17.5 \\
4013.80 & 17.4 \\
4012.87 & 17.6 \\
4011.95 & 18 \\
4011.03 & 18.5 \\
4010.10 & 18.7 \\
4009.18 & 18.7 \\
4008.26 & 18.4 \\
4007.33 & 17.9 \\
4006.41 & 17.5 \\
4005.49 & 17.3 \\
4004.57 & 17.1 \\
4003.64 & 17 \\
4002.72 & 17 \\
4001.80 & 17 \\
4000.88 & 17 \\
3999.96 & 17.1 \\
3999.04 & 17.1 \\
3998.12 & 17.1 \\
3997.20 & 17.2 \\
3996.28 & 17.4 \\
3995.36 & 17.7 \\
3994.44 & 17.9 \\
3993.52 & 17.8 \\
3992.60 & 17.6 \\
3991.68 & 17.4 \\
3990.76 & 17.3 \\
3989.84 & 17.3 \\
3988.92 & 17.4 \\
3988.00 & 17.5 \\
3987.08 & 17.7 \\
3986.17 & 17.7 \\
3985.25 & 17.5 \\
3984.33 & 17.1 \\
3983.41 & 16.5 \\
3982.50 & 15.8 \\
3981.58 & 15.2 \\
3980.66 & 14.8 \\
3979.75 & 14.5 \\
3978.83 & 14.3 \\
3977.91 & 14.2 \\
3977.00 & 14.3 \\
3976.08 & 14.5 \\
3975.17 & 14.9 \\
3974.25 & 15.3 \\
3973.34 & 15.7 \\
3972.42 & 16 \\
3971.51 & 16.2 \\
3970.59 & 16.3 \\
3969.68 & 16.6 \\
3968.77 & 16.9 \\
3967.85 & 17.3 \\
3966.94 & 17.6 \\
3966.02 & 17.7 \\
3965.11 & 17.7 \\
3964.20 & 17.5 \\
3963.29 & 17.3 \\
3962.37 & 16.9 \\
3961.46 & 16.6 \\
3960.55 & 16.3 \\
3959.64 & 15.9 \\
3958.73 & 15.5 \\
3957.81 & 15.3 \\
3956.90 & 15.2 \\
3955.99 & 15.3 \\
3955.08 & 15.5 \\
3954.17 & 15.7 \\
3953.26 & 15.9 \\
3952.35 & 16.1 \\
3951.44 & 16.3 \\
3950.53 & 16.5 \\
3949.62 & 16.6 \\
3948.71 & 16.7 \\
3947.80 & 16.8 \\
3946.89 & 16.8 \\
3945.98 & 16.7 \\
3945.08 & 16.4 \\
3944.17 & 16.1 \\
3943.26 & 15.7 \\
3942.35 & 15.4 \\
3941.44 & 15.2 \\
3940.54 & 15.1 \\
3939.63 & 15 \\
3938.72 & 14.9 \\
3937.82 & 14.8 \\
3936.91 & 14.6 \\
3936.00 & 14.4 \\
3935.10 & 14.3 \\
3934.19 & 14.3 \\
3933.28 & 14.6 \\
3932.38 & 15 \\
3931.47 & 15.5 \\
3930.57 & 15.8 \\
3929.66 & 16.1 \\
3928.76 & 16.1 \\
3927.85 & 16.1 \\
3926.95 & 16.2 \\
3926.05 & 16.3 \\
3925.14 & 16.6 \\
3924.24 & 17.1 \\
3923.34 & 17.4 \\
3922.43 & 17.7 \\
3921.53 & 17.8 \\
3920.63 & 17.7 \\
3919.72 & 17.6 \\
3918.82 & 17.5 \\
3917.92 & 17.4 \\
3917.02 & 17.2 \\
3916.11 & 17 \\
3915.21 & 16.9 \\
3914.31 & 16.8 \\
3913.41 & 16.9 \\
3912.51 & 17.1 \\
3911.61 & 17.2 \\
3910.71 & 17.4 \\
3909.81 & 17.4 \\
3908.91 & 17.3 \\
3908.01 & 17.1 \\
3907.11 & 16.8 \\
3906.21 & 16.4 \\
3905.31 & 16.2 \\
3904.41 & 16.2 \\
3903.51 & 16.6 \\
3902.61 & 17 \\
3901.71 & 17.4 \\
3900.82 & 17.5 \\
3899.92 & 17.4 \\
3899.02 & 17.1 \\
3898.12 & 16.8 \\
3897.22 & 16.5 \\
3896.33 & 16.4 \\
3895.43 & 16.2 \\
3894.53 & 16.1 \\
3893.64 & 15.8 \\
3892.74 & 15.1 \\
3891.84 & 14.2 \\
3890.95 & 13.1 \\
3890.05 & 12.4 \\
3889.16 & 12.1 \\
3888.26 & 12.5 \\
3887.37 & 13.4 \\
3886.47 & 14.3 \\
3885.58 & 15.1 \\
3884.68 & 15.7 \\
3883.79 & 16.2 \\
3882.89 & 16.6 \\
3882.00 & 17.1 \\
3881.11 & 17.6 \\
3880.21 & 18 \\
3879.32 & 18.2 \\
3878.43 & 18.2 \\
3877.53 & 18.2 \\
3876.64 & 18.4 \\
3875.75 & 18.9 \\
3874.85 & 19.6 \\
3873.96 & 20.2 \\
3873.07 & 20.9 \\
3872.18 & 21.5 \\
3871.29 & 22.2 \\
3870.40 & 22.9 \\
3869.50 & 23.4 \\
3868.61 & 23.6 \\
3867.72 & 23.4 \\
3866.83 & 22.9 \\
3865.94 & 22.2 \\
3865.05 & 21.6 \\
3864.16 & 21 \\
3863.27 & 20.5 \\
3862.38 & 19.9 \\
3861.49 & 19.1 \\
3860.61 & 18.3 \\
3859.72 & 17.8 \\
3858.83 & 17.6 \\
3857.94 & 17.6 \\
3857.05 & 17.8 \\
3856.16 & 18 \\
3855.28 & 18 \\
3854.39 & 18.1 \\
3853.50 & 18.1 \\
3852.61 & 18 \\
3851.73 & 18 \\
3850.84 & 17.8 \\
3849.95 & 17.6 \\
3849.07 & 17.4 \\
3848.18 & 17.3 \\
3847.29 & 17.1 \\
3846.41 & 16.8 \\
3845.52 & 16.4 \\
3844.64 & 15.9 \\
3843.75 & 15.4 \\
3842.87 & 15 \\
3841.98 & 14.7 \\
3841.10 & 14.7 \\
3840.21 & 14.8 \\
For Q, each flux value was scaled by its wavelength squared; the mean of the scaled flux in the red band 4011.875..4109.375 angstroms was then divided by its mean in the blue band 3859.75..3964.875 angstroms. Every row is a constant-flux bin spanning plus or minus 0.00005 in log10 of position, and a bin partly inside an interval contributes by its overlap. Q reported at 1.08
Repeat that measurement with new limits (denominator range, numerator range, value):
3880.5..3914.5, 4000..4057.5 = 1.12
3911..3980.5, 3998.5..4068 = 1.09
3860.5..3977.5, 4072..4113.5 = 1.13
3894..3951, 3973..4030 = 1.08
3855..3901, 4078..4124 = 1.08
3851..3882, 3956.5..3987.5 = 0.87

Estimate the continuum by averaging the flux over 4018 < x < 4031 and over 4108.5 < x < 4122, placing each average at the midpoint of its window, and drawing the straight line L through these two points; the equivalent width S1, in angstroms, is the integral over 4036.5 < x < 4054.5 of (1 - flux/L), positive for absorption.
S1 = 0.88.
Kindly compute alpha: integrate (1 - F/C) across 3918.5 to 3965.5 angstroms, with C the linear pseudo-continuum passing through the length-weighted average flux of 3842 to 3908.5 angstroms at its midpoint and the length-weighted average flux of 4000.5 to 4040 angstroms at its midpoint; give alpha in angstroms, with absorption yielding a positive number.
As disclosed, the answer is 3.5 angstroms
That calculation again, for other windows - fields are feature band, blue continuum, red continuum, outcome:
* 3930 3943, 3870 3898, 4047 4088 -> 1.5 angstroms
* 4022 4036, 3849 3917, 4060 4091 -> 0.9 angstroms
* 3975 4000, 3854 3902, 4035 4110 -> 1.3 angstroms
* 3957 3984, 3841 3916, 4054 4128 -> 2.2 angstroms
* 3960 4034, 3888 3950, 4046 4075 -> -2.4 angstroms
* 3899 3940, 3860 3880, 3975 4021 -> 6.0 angstroms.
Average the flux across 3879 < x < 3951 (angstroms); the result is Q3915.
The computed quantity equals 16.1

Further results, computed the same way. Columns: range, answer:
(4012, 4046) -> 16.8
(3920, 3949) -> 15.9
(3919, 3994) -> 16.2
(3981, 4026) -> 17.4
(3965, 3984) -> 15.8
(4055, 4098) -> 17.4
